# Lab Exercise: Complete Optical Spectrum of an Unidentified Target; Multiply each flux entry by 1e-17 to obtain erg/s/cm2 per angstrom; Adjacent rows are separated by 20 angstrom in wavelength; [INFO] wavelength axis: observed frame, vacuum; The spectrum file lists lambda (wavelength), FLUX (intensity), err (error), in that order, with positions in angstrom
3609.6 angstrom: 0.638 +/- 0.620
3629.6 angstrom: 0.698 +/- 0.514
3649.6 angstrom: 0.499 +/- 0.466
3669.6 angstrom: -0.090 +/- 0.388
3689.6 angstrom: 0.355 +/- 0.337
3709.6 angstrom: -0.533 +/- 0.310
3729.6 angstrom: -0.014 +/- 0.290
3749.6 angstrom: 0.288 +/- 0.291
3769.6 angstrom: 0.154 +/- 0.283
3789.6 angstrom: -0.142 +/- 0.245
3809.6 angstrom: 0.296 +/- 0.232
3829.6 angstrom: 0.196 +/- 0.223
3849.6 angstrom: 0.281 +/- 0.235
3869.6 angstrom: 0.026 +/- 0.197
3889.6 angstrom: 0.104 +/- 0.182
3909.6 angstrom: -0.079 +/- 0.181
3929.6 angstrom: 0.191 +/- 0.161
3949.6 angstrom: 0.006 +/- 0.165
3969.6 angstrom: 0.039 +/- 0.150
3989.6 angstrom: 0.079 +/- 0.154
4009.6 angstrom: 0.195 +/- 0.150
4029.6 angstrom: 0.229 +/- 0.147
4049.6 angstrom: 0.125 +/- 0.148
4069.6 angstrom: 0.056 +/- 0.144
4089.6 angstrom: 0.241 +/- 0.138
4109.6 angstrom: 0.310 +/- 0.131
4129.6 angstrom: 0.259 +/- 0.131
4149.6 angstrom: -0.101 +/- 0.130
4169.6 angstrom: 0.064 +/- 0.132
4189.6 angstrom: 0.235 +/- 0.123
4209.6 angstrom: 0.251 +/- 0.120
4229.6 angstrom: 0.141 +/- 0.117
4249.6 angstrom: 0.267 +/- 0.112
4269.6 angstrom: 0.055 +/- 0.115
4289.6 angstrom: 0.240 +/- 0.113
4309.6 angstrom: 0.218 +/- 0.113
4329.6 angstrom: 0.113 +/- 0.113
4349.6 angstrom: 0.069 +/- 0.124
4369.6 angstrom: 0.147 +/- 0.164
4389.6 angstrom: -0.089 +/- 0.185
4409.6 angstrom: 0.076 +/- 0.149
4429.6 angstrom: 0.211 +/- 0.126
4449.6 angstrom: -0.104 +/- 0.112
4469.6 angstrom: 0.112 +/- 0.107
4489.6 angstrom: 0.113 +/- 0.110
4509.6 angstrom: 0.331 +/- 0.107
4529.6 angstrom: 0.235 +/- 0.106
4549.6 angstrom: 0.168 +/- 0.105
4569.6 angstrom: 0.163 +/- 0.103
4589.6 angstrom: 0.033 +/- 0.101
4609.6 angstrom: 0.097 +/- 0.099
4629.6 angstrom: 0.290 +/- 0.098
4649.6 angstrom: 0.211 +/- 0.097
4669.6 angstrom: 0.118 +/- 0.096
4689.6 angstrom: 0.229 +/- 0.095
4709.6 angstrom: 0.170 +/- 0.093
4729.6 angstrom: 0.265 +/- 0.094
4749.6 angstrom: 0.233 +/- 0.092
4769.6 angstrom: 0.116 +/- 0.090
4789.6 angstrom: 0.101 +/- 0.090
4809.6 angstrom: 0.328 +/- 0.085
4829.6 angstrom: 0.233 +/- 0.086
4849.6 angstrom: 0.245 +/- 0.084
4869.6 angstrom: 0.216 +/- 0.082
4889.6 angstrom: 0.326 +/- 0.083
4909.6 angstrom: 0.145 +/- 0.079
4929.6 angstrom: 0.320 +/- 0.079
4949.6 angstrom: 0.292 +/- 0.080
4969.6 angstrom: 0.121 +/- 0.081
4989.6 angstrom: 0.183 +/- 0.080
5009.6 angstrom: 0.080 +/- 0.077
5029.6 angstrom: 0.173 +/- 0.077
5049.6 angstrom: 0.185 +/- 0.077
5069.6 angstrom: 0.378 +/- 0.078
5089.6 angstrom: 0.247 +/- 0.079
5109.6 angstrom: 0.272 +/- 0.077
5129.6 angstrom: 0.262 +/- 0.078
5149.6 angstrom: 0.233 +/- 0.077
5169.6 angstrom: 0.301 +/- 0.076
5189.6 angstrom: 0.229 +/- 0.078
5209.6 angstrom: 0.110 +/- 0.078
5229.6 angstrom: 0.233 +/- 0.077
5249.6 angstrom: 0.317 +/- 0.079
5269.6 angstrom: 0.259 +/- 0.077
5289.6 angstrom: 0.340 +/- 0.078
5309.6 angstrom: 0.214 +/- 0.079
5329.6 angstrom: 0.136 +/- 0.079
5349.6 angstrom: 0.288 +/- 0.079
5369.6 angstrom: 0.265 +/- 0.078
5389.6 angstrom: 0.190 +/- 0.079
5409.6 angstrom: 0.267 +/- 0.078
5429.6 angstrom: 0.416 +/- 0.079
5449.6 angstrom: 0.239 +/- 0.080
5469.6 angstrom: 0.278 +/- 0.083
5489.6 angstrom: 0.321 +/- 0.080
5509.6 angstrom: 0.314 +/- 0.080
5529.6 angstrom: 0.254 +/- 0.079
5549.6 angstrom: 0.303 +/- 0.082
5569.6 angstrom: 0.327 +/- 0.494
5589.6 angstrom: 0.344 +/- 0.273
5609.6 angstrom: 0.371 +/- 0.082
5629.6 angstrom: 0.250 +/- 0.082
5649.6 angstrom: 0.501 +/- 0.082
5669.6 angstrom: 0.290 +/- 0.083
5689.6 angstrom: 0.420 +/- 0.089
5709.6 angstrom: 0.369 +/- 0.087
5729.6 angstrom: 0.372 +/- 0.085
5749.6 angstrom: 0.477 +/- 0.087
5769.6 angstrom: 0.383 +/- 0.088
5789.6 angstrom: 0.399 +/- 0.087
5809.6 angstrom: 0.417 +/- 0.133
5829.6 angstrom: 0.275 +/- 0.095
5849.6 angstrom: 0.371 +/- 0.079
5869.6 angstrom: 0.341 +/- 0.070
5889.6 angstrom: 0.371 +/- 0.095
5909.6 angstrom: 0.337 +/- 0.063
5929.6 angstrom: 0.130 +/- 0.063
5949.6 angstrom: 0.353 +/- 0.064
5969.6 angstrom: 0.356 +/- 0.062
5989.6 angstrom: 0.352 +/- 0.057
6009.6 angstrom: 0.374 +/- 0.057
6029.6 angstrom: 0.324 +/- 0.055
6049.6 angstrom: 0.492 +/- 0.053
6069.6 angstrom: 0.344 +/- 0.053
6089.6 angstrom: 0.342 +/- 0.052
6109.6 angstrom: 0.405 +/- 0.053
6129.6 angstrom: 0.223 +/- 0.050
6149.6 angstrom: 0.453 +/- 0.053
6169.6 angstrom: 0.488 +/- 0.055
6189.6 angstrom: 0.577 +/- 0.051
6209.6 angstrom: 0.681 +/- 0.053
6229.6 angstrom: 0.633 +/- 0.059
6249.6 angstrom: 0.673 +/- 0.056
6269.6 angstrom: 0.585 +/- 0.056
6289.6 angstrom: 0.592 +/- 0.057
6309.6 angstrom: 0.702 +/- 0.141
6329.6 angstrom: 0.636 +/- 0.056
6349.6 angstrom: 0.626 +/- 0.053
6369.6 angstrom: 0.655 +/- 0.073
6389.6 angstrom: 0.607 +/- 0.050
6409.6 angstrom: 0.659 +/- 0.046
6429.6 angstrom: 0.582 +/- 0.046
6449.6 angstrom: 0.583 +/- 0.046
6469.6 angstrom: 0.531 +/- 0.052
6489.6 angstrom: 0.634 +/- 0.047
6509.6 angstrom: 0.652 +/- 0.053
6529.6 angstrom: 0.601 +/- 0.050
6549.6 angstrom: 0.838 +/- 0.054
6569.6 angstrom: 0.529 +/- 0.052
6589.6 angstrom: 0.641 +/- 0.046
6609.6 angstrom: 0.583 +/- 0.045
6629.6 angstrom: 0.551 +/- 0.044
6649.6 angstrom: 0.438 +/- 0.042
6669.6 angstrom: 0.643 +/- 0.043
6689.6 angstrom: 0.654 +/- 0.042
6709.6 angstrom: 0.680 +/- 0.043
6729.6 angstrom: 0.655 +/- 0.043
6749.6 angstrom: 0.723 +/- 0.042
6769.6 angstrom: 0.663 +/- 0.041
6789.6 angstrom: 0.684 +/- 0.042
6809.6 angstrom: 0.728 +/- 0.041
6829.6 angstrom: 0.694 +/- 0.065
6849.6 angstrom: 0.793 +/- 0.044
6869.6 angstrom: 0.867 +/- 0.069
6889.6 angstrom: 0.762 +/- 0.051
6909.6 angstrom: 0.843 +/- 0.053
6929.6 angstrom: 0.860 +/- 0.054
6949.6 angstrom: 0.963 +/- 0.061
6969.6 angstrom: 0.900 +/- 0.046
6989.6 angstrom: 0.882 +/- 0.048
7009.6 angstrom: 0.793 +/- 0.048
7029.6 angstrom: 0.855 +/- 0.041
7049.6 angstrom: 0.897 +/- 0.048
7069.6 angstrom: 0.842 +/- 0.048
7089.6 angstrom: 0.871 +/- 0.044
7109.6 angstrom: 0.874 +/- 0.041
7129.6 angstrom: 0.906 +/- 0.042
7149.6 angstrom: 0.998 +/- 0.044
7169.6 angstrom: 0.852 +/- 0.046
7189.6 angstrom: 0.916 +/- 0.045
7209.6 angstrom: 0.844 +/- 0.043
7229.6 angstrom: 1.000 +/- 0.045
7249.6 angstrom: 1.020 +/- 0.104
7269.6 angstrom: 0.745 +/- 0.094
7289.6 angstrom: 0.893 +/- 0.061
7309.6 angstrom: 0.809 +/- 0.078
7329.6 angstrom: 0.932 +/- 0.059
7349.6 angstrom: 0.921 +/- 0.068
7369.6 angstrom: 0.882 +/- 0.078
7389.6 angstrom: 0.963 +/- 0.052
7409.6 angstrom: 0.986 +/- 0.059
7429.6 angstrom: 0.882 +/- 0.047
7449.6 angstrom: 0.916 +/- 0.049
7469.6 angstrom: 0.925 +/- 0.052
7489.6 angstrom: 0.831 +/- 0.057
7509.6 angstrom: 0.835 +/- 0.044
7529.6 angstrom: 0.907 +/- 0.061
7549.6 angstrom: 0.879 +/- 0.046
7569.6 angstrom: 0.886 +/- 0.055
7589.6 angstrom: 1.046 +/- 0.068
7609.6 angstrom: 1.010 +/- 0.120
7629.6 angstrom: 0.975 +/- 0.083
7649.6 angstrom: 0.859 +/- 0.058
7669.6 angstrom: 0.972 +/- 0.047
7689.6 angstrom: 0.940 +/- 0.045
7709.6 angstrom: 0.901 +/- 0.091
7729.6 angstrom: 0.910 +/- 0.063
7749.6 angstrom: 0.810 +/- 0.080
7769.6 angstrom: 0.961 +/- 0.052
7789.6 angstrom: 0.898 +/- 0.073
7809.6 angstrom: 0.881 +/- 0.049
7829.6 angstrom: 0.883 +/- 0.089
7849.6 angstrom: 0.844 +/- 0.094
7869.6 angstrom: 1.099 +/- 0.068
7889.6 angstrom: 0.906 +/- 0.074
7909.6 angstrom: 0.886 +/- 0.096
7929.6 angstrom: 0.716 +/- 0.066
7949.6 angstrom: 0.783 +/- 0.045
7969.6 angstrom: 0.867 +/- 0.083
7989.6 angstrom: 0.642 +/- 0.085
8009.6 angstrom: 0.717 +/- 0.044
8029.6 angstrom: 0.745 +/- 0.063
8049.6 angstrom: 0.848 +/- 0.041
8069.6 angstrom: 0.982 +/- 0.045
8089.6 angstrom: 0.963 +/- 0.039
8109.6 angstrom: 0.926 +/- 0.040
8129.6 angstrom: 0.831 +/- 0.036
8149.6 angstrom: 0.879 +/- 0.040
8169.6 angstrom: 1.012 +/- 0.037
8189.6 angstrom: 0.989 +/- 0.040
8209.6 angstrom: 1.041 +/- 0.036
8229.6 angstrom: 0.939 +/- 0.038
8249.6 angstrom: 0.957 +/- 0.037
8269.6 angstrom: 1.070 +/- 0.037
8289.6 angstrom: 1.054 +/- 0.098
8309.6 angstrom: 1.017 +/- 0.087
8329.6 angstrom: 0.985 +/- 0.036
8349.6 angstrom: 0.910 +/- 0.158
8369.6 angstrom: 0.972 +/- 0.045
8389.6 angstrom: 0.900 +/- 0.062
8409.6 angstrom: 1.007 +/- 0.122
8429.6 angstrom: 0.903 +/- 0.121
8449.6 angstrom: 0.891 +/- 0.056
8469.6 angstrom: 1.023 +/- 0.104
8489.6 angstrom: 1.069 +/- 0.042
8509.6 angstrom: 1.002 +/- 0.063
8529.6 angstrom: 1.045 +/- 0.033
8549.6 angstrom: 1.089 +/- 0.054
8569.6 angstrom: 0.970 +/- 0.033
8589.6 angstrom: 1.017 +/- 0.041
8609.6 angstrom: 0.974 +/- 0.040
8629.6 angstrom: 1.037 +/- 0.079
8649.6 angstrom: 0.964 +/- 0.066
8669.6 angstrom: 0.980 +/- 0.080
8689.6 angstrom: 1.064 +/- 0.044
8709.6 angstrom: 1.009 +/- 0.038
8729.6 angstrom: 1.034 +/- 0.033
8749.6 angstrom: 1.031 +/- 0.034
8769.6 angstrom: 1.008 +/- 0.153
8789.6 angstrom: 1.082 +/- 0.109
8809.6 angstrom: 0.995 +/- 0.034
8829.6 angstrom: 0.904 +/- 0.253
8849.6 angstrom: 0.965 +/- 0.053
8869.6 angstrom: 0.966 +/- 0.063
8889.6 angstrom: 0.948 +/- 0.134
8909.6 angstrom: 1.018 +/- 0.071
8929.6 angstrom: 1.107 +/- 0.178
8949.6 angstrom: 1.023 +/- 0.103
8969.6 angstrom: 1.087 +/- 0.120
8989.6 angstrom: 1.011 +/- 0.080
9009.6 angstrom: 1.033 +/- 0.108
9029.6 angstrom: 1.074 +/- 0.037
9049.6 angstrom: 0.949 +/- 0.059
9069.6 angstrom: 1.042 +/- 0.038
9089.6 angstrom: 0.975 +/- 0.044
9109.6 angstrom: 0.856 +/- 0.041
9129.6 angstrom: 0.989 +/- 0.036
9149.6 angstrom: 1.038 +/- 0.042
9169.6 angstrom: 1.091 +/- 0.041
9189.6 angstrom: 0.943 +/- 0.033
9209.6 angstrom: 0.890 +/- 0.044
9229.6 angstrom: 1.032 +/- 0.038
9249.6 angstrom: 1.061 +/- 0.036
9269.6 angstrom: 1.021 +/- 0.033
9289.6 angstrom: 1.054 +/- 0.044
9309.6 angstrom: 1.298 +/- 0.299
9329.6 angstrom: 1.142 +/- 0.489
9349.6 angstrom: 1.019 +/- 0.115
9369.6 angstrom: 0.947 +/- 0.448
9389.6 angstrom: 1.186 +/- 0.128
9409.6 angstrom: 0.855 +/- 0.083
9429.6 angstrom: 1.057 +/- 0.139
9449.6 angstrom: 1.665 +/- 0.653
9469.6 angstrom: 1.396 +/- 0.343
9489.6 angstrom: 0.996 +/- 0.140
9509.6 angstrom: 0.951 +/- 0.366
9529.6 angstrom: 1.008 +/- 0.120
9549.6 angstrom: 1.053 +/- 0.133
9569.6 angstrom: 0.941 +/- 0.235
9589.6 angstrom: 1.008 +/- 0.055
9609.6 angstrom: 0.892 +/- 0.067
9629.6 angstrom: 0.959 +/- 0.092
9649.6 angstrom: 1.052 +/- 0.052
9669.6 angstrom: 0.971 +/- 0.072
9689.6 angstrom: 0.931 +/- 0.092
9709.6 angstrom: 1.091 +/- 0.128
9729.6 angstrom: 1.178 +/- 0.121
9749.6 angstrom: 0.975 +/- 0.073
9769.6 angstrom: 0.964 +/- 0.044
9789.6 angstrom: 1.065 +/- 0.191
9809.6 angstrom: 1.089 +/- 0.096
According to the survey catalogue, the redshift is 0.54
